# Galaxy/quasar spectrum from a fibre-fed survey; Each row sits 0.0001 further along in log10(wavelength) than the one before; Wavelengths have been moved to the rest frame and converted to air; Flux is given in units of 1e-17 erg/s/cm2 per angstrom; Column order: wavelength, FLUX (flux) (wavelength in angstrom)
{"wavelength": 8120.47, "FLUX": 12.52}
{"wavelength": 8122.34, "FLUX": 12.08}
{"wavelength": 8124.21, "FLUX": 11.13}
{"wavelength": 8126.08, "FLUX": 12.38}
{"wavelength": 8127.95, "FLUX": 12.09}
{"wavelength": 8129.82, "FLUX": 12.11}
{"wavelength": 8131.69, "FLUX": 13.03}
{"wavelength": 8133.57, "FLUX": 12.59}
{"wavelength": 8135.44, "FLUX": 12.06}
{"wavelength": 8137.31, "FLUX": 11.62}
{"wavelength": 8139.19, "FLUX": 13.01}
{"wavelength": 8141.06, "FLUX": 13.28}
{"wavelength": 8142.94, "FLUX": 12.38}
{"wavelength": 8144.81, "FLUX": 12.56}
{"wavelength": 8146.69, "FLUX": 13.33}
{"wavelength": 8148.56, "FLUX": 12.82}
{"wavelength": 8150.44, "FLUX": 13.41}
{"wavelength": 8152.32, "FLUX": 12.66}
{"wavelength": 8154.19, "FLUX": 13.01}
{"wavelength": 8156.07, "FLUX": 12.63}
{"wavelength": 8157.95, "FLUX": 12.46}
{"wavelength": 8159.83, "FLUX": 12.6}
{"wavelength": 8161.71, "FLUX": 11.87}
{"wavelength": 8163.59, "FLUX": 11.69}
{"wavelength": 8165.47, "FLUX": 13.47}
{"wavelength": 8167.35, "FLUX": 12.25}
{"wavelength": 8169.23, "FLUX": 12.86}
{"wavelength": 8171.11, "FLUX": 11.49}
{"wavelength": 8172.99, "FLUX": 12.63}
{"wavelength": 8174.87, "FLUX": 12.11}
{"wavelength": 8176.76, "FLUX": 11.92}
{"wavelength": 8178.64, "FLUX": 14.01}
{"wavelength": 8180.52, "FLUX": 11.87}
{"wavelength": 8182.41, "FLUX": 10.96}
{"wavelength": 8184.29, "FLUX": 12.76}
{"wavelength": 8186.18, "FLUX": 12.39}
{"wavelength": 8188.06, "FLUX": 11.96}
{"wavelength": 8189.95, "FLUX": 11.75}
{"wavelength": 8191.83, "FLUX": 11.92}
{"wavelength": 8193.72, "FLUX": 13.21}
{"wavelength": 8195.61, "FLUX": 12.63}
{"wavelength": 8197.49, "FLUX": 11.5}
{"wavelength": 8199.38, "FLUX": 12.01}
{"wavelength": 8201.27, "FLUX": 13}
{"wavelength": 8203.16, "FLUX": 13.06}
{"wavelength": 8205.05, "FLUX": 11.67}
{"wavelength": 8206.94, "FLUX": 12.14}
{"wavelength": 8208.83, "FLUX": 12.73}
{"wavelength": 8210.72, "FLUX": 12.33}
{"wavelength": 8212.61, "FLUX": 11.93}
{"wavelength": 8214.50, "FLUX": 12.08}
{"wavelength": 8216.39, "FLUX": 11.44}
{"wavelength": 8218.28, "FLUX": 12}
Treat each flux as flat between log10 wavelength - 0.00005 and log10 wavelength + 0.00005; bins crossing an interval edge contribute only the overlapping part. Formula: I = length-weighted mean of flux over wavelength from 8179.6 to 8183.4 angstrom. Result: 11.4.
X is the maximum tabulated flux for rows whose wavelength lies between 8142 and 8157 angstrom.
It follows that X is 13.41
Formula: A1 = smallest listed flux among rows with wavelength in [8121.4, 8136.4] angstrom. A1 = 11.13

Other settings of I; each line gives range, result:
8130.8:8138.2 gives 12.3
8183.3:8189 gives 12.4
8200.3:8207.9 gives 12.5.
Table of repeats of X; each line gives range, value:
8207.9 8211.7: 12.73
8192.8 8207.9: 13.21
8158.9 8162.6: 12.6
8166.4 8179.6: 14.01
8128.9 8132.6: 13.03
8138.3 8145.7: 13.28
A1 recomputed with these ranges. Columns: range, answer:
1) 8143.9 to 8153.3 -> 12.56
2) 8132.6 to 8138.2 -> 11.62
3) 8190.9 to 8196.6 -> 11.92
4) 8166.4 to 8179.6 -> 11.49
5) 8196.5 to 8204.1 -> 11.5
